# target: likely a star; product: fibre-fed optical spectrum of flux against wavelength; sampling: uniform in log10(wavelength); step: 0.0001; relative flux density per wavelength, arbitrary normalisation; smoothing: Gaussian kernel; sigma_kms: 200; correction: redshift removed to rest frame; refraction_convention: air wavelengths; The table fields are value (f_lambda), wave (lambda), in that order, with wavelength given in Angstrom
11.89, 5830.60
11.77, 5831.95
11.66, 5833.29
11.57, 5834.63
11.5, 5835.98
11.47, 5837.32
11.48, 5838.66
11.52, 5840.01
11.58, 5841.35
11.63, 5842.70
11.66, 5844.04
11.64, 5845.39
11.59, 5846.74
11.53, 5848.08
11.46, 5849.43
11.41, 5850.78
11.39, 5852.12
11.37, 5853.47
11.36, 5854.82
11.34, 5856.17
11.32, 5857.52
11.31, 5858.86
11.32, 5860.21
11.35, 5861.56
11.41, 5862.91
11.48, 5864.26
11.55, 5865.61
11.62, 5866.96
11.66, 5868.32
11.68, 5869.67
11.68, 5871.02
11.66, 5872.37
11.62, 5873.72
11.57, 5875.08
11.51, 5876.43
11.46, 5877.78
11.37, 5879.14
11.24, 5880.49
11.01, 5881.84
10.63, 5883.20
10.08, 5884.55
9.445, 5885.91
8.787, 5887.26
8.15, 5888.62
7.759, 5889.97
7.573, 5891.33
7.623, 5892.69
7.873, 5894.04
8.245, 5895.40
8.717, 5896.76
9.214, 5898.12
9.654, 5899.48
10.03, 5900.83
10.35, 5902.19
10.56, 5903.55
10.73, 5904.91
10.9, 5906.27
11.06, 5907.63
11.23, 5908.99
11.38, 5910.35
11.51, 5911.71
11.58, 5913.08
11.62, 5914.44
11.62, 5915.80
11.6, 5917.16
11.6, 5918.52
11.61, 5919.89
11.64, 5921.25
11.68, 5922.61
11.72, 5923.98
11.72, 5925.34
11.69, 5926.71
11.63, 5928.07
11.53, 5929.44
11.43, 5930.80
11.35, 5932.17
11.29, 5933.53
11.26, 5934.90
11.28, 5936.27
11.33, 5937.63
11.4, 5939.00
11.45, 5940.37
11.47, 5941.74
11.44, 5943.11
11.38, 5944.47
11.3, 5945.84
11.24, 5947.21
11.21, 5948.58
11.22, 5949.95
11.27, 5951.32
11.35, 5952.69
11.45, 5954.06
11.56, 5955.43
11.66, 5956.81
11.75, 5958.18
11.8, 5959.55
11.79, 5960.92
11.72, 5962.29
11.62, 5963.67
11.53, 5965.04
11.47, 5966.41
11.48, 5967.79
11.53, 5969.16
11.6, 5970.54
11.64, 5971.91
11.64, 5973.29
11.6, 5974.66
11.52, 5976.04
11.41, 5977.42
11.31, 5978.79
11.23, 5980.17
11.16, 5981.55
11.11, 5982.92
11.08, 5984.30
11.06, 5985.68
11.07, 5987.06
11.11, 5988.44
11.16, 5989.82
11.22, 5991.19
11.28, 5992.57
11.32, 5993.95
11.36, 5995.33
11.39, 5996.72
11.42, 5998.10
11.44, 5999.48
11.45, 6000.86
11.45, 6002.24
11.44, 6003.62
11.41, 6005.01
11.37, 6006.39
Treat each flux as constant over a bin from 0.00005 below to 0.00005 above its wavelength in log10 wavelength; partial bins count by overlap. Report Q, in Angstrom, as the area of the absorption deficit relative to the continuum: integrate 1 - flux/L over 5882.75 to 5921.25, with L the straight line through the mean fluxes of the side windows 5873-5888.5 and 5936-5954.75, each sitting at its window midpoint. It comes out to 3.0 Angstrom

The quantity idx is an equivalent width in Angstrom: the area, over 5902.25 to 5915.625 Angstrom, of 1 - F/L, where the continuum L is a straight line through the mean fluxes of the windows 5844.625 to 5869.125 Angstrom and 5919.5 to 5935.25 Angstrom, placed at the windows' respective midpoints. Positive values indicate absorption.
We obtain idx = 0.43 Angstrom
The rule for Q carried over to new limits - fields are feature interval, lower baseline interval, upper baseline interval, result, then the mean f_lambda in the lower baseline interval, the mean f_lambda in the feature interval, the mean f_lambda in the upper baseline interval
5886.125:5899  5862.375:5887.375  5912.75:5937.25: 3.45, 11.2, 8.28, 11.5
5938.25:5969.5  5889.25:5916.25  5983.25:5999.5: -2.33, 9.95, 11.5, 11.2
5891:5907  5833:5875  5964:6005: 2.97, 11.5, 9.33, 11.4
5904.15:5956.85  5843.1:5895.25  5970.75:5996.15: -1.71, 10.8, 11.4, 11.3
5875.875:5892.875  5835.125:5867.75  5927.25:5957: 2.45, 11.5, 9.79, 11.4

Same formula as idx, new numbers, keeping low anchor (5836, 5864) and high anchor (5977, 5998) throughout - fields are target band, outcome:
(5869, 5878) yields -0.1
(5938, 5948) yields -0.1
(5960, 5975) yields -0.5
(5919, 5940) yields -0.3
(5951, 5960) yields -0.2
